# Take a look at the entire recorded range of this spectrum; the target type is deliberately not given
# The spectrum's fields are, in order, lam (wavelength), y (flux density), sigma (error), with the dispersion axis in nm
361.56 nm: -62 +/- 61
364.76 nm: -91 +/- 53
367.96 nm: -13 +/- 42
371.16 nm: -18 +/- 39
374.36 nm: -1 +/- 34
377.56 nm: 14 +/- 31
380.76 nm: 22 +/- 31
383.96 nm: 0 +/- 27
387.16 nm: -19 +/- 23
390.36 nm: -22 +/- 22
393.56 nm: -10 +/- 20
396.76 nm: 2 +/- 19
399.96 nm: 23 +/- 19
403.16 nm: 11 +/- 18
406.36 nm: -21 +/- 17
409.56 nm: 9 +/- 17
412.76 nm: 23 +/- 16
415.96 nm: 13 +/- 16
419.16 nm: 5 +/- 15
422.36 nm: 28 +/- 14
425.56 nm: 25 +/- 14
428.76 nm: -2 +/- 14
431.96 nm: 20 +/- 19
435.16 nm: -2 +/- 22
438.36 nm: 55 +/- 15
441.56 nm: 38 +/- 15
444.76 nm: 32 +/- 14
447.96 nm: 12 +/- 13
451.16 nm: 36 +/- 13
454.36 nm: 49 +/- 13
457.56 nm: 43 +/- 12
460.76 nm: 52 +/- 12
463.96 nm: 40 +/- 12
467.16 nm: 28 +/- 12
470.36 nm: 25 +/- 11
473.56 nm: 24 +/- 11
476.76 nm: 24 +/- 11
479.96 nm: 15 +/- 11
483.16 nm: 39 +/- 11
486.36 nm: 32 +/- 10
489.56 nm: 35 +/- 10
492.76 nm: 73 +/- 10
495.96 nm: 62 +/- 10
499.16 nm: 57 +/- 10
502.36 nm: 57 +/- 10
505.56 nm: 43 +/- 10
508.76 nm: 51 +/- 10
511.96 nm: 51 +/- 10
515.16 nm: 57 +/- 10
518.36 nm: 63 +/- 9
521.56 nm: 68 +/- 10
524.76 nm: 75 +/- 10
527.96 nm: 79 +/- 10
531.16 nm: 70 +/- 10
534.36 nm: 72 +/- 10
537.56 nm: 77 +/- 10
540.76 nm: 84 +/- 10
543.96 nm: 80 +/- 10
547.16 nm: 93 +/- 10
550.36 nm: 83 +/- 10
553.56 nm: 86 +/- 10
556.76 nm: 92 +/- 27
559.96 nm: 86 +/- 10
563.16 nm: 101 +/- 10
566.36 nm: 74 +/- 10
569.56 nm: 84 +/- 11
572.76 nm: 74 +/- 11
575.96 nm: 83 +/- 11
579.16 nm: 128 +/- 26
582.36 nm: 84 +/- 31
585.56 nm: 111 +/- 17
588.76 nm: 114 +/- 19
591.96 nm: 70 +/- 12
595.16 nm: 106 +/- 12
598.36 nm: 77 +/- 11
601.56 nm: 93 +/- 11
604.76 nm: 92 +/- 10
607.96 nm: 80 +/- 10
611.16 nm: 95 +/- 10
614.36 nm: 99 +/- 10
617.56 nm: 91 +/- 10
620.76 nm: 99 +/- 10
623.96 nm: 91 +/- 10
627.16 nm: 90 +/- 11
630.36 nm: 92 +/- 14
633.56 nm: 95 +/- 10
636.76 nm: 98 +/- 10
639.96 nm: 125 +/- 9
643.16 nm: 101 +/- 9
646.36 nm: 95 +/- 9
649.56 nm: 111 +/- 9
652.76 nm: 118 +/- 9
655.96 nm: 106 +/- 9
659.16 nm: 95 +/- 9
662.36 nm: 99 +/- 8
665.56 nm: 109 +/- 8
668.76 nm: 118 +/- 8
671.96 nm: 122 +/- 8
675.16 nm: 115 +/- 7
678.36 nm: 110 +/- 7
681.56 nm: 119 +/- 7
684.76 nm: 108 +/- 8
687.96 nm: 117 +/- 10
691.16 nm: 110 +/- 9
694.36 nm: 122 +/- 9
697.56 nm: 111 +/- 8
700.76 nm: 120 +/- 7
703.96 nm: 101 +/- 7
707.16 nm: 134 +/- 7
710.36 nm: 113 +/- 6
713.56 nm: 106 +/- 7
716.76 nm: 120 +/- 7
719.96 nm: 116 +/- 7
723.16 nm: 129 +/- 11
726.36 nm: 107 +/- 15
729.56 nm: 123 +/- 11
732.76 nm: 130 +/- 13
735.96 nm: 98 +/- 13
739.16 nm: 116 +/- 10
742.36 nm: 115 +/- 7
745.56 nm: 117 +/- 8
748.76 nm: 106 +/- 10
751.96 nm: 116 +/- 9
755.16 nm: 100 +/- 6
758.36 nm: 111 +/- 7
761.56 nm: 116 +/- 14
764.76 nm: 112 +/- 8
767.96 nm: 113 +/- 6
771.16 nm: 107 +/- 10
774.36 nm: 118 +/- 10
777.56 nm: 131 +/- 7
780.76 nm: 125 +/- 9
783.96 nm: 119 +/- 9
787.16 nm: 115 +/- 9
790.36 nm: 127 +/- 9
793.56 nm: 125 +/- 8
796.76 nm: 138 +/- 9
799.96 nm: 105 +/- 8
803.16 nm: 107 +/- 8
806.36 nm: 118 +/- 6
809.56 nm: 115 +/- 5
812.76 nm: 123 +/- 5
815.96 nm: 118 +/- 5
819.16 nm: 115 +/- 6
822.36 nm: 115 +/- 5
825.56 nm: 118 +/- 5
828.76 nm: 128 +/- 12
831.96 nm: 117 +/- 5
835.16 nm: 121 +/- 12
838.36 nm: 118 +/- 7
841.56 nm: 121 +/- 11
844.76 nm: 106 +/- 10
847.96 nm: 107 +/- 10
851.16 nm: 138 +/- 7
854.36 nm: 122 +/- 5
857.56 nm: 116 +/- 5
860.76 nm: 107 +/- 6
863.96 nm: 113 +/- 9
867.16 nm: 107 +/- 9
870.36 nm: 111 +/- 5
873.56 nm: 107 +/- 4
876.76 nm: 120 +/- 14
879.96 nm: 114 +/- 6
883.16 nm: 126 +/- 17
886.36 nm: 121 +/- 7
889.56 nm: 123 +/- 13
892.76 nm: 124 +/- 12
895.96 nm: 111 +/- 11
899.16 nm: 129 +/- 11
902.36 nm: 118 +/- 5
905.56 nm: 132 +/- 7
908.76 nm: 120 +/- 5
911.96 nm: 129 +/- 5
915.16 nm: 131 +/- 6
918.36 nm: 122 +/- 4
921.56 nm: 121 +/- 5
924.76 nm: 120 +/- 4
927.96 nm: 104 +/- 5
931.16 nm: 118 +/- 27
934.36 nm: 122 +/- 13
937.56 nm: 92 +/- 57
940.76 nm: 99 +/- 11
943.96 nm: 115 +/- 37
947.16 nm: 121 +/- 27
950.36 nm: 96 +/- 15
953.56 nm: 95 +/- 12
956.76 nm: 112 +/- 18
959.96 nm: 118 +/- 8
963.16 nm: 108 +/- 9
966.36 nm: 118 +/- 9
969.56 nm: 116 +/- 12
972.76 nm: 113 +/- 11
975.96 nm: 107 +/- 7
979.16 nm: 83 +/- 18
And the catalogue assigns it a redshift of 0.212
